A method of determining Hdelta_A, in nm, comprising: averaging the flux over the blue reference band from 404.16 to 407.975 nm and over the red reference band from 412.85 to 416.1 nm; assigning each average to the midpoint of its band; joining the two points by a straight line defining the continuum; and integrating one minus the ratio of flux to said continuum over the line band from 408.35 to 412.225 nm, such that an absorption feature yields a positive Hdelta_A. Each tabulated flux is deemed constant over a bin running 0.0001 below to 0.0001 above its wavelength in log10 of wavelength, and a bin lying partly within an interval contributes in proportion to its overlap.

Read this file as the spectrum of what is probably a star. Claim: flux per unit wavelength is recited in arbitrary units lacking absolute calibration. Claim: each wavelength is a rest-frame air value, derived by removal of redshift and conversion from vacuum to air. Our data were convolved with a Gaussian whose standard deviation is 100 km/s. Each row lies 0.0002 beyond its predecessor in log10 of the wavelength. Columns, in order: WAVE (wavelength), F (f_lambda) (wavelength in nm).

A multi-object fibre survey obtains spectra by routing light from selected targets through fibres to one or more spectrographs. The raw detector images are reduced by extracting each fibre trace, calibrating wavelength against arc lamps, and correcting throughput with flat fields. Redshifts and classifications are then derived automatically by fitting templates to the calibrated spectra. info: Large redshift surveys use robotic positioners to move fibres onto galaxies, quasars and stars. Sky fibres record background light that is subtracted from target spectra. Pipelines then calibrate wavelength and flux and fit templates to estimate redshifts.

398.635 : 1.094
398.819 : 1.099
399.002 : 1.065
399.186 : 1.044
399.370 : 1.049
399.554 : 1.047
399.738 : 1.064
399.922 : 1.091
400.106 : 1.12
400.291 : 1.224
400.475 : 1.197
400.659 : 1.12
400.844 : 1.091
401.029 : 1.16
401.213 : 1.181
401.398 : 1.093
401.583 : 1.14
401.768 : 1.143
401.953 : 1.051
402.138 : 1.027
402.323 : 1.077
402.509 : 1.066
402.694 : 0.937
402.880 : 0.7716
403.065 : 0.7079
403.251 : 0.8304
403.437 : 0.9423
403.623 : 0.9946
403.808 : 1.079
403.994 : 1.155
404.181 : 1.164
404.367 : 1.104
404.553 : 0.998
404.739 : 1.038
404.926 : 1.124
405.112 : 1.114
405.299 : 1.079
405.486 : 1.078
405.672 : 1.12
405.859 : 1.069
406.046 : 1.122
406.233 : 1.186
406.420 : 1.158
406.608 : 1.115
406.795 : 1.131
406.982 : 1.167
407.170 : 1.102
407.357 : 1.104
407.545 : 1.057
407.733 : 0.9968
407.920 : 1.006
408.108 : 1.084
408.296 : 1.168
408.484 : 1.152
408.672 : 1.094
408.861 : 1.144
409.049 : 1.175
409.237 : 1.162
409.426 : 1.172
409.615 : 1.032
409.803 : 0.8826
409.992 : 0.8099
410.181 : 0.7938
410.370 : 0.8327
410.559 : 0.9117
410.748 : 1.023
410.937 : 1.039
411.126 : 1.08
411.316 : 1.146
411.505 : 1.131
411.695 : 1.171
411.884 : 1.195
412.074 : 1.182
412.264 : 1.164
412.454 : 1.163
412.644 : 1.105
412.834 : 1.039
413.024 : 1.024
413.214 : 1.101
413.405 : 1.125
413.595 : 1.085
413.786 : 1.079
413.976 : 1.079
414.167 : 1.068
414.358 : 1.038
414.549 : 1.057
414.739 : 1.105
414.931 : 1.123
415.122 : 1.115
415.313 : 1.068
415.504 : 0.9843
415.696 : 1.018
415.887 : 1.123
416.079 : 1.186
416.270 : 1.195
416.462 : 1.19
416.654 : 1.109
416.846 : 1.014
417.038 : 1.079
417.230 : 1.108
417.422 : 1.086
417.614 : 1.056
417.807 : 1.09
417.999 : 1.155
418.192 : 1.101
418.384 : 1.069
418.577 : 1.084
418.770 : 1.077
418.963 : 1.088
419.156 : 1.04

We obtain 0.10 nm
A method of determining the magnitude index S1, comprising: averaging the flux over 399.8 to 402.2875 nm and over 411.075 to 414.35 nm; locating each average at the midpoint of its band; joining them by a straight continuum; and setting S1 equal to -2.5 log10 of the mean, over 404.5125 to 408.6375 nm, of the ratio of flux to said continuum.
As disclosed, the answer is 0.018 mag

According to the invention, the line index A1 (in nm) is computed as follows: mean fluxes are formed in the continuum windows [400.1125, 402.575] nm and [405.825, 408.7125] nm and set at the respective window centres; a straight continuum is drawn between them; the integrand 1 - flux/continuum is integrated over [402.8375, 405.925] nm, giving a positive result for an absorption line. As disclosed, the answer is 0.246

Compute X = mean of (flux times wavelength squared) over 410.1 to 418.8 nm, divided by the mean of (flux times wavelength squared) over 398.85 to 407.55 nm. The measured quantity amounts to 1.06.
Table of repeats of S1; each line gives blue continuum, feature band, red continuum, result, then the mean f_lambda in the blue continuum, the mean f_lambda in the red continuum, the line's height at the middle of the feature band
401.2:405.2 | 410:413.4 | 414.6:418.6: 0.014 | 1.03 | 1.1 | 1.07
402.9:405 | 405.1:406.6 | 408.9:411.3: -0.116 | 1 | 1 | 1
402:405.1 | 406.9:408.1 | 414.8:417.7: -0.040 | 1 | 1.1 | 1.03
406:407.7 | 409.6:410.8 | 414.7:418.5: 0.250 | 1.12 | 1.1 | 1.11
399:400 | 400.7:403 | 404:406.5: 0.020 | 1.06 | 1.11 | 1.08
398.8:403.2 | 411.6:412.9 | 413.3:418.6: -0.061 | 1.06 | 1.09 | 1.09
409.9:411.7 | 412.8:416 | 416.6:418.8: -0.037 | 0.985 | 1.09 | 1.04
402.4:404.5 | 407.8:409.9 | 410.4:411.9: -0.054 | 0.978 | 1.07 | 1.04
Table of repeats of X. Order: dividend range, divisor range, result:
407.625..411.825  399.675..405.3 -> 1.02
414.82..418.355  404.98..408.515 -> 1.04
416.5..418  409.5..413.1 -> 1.08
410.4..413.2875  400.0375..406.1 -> 1.07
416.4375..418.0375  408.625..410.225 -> 1.10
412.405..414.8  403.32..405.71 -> 1.05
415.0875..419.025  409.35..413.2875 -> 1.07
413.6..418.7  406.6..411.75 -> 1.07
